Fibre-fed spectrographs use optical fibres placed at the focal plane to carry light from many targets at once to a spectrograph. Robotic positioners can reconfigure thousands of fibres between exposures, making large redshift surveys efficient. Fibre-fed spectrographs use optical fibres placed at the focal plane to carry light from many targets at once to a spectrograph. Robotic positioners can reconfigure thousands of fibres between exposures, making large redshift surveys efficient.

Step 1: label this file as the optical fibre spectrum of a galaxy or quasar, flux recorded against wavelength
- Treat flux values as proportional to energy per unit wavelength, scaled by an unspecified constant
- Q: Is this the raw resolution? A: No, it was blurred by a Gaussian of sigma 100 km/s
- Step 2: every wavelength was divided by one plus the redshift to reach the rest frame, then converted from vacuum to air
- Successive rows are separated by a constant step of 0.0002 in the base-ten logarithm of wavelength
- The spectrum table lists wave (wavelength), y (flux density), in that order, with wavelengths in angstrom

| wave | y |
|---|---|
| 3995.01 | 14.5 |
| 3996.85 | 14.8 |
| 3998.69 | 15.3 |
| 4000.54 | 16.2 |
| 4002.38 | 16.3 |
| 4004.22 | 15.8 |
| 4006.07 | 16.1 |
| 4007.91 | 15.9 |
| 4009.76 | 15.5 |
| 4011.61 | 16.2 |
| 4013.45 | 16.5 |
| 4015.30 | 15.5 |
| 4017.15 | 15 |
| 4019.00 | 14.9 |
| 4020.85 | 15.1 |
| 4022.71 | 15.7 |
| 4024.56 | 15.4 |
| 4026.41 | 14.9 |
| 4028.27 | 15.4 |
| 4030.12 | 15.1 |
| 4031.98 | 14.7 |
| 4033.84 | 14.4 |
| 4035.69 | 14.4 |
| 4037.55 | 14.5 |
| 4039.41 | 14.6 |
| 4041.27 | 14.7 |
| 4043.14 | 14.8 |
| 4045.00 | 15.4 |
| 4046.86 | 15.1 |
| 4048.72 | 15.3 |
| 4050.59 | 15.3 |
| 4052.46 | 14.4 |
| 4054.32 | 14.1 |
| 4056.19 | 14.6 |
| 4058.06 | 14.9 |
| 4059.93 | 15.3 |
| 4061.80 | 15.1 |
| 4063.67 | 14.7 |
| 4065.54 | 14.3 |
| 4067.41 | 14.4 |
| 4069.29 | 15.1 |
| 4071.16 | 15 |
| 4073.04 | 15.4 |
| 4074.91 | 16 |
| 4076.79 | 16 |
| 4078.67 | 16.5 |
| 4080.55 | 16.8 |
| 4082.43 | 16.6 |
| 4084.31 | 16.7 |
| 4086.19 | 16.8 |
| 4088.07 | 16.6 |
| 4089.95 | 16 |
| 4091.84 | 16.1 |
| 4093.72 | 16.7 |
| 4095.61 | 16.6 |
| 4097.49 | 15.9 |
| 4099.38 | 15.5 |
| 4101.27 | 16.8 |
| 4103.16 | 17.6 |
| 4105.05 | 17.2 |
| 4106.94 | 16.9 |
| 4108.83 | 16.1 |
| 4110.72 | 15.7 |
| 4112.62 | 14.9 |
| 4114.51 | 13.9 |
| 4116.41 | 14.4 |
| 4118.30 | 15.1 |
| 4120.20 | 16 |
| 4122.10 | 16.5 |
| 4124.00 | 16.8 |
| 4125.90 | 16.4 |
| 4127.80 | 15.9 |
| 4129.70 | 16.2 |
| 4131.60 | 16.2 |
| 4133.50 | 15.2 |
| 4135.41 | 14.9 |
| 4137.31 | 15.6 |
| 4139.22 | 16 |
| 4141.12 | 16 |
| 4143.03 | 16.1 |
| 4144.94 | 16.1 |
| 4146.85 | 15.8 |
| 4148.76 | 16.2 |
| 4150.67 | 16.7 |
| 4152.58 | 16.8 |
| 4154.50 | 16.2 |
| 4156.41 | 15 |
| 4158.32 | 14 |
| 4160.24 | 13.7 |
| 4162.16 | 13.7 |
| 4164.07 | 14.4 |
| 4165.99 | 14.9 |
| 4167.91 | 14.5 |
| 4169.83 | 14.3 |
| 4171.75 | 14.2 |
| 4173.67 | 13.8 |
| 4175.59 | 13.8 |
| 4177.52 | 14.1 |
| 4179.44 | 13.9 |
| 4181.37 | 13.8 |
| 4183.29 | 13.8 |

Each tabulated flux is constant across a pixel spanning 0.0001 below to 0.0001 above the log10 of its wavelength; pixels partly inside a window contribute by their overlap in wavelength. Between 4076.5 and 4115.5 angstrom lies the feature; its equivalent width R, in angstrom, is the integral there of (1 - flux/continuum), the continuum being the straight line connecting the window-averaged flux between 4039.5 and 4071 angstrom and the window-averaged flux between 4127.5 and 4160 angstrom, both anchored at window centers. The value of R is -2.6 angstrom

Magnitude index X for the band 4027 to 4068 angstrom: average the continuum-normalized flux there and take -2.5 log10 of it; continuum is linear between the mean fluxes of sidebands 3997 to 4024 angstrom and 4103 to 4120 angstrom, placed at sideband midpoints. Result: 0.06 mag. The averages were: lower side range 15.7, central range 14.8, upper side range 15.7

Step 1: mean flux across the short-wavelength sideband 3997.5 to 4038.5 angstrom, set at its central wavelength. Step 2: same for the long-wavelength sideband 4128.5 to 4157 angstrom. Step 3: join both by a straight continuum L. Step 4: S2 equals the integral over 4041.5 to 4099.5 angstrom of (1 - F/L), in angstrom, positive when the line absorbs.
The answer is 0.3 angstrom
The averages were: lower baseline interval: 15.4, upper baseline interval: 15.9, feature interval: 15.5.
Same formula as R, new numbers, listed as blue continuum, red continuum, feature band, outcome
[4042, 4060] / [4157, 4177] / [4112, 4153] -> -4.1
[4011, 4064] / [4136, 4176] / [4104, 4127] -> -1.1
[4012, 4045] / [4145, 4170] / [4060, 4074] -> 0.2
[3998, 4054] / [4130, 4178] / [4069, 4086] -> -1.0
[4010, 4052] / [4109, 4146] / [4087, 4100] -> -0.6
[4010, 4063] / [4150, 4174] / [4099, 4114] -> -1.4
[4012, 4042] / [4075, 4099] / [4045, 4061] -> 0.8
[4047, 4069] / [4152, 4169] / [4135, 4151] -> -1.3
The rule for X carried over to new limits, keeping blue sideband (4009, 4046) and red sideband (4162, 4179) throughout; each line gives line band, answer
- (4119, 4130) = -0.12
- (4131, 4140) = -0.08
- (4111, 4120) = -0.02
